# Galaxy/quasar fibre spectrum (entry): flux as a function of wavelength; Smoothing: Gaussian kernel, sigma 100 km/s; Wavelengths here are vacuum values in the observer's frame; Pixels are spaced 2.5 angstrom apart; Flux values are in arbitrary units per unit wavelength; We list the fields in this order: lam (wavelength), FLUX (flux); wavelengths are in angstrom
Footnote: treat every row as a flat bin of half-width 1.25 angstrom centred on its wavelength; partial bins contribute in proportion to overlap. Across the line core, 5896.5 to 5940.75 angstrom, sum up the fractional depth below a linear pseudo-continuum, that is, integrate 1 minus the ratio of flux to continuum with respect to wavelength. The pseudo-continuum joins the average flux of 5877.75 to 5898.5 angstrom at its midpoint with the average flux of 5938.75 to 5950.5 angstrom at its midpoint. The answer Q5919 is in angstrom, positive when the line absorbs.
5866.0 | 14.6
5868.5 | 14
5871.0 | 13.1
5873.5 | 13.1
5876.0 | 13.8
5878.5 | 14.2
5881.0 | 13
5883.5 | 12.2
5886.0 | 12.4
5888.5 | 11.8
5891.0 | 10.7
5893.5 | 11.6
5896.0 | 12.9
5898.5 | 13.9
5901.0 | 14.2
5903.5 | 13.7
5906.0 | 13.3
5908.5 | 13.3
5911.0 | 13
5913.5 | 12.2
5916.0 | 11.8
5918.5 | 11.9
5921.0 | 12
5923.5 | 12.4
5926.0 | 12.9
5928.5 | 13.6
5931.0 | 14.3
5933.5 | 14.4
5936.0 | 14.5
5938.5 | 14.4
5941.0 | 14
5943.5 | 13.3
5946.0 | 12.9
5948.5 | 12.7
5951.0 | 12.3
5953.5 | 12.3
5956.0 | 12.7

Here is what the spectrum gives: -1.5 angstrom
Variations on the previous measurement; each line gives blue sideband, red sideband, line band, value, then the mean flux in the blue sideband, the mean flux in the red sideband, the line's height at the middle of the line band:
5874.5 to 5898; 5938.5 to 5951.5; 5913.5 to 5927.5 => 0.8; 12.6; 13.2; 12.9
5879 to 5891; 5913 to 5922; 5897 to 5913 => -1.9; 12.3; 12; 12.1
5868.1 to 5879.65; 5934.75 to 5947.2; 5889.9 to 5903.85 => 0.9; 13.6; 13.8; 13.7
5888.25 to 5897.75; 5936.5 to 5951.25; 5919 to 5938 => -0.7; 11.9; 13.4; 12.9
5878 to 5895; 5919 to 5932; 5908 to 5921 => 0.4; 12.2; 13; 12.7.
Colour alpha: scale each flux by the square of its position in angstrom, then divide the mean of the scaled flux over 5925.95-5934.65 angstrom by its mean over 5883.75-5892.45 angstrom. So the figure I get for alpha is 1.21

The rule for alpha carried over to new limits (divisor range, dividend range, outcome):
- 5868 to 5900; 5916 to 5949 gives 1.05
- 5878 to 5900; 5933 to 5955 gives 1.09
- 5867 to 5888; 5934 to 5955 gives 1.03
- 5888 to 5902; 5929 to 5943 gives 1.15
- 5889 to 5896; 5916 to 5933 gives 1.13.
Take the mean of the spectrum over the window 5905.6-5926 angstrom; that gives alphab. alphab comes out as 12.5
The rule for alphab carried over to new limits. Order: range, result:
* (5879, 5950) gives 13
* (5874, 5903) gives 12.8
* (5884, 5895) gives 11.7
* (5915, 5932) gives 12.7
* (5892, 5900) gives 12.8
